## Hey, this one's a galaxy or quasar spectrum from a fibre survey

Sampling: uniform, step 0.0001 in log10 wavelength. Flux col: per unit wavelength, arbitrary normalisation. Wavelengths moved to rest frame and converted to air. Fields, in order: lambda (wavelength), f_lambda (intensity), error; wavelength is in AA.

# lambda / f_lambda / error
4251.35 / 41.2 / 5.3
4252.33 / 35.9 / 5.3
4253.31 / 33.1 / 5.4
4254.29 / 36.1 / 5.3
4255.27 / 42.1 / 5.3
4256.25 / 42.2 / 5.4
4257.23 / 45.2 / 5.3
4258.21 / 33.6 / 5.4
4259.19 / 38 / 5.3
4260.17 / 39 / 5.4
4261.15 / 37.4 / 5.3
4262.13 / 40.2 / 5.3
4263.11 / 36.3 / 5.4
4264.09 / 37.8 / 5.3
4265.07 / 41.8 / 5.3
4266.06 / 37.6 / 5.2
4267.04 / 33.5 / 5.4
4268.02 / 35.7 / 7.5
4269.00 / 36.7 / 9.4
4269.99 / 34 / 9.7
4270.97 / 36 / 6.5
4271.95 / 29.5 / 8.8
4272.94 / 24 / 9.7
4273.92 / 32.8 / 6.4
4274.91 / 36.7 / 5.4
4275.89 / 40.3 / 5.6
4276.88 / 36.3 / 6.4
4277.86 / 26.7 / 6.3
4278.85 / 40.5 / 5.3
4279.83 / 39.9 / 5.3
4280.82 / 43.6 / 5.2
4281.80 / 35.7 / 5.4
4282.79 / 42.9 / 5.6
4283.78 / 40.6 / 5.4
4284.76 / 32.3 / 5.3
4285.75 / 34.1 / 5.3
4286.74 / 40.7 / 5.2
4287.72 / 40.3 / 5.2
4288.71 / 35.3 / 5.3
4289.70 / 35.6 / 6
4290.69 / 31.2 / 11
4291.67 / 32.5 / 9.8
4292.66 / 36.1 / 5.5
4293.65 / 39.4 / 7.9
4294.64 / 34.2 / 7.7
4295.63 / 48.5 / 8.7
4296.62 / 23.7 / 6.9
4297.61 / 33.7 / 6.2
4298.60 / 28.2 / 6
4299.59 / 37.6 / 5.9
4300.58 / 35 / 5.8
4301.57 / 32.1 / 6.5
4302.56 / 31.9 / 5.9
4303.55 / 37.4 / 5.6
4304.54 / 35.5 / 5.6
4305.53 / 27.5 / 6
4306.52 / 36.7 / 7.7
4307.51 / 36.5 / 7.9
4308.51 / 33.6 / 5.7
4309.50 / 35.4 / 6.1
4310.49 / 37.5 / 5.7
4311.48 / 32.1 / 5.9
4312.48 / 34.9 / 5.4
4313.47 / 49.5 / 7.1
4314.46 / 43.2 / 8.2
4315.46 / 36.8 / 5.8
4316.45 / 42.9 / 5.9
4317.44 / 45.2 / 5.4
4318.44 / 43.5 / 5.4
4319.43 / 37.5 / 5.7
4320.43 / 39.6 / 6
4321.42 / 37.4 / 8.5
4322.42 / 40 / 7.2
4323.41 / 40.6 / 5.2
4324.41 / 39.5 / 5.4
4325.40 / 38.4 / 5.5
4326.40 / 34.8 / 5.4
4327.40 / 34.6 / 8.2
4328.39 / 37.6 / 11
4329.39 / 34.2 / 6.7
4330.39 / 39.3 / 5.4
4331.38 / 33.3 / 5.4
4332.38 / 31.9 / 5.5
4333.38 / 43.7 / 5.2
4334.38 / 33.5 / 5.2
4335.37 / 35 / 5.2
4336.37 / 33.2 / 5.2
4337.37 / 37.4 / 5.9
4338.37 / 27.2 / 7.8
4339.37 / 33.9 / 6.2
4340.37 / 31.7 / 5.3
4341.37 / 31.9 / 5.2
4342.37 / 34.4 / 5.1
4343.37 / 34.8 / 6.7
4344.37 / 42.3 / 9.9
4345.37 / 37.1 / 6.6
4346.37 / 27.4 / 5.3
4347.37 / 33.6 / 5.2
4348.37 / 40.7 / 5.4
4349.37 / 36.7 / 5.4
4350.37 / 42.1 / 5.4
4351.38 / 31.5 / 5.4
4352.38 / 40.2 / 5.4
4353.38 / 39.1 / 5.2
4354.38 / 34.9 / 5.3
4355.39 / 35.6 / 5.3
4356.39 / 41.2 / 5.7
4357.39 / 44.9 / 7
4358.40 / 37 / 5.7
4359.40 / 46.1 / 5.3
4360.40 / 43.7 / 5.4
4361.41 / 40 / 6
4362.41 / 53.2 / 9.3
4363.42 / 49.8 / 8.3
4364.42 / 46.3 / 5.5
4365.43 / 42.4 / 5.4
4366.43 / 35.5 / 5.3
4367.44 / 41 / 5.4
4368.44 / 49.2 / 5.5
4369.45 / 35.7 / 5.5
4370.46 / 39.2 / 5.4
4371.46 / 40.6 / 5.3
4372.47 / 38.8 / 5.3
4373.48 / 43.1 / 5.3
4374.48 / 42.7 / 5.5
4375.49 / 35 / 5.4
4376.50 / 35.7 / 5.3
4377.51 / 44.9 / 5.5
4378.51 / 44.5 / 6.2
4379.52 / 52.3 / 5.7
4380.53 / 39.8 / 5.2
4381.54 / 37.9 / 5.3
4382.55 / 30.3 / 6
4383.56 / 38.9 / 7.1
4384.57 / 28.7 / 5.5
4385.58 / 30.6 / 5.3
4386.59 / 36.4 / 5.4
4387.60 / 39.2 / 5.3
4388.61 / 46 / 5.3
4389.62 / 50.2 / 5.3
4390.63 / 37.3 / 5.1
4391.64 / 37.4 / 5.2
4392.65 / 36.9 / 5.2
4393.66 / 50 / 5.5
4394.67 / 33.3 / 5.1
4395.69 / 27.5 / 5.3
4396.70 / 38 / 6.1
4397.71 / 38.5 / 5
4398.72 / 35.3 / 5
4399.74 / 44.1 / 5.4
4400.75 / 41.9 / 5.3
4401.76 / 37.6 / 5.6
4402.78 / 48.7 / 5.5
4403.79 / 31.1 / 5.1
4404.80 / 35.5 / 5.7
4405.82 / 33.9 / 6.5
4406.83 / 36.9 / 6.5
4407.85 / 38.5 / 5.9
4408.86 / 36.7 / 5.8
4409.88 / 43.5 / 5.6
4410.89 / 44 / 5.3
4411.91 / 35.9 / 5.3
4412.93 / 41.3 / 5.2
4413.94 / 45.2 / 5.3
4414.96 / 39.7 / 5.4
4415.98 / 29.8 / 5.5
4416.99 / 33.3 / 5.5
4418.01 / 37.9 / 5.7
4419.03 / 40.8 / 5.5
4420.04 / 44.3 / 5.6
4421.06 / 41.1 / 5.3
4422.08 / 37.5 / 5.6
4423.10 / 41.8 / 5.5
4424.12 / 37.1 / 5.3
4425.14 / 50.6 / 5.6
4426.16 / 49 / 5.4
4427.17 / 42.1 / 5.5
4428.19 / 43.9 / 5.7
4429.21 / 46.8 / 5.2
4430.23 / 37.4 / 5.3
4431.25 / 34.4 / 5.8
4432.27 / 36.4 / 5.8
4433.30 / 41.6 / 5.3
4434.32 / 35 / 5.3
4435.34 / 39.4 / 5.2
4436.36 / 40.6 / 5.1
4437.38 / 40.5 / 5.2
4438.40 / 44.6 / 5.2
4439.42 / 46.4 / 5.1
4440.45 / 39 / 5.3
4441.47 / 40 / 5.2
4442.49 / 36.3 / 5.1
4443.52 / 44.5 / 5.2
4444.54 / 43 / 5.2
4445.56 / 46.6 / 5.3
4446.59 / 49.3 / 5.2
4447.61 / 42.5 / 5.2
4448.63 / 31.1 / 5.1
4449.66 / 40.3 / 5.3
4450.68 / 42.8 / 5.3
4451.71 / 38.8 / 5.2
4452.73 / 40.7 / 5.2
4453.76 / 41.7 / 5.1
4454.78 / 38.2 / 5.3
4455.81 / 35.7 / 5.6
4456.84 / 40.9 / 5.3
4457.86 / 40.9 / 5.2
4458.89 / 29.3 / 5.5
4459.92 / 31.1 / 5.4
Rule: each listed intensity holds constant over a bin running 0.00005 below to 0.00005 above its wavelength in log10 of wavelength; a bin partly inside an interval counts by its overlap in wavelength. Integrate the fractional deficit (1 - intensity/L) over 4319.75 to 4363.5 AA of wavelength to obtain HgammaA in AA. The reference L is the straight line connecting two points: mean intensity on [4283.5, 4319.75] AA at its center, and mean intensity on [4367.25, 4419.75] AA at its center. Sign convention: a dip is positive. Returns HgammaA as 0.1 AA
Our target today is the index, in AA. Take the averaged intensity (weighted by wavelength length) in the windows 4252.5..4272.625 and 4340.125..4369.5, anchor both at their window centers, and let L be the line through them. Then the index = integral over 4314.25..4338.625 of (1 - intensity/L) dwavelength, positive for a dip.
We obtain 0.69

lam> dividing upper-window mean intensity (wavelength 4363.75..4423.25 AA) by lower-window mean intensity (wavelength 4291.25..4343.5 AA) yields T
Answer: 1.09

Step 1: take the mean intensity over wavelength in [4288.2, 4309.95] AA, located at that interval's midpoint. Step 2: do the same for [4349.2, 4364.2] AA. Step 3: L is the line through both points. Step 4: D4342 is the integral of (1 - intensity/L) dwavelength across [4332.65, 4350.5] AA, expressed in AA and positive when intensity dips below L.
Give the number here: 1.94 AA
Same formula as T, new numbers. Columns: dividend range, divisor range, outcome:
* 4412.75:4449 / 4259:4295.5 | 1.12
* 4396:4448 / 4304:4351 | 1.10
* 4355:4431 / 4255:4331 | 1.09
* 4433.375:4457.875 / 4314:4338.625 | 1.08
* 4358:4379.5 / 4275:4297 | 1.15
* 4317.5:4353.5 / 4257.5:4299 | 1.01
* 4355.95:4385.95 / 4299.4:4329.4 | 1.10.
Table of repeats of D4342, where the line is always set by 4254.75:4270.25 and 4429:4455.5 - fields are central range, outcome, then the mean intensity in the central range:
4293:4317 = 1.73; 36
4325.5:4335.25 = 0.79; 36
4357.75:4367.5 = -1.01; 43.6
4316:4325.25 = -0.38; 40.6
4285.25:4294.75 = 0.64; 36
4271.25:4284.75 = 0.87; 36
